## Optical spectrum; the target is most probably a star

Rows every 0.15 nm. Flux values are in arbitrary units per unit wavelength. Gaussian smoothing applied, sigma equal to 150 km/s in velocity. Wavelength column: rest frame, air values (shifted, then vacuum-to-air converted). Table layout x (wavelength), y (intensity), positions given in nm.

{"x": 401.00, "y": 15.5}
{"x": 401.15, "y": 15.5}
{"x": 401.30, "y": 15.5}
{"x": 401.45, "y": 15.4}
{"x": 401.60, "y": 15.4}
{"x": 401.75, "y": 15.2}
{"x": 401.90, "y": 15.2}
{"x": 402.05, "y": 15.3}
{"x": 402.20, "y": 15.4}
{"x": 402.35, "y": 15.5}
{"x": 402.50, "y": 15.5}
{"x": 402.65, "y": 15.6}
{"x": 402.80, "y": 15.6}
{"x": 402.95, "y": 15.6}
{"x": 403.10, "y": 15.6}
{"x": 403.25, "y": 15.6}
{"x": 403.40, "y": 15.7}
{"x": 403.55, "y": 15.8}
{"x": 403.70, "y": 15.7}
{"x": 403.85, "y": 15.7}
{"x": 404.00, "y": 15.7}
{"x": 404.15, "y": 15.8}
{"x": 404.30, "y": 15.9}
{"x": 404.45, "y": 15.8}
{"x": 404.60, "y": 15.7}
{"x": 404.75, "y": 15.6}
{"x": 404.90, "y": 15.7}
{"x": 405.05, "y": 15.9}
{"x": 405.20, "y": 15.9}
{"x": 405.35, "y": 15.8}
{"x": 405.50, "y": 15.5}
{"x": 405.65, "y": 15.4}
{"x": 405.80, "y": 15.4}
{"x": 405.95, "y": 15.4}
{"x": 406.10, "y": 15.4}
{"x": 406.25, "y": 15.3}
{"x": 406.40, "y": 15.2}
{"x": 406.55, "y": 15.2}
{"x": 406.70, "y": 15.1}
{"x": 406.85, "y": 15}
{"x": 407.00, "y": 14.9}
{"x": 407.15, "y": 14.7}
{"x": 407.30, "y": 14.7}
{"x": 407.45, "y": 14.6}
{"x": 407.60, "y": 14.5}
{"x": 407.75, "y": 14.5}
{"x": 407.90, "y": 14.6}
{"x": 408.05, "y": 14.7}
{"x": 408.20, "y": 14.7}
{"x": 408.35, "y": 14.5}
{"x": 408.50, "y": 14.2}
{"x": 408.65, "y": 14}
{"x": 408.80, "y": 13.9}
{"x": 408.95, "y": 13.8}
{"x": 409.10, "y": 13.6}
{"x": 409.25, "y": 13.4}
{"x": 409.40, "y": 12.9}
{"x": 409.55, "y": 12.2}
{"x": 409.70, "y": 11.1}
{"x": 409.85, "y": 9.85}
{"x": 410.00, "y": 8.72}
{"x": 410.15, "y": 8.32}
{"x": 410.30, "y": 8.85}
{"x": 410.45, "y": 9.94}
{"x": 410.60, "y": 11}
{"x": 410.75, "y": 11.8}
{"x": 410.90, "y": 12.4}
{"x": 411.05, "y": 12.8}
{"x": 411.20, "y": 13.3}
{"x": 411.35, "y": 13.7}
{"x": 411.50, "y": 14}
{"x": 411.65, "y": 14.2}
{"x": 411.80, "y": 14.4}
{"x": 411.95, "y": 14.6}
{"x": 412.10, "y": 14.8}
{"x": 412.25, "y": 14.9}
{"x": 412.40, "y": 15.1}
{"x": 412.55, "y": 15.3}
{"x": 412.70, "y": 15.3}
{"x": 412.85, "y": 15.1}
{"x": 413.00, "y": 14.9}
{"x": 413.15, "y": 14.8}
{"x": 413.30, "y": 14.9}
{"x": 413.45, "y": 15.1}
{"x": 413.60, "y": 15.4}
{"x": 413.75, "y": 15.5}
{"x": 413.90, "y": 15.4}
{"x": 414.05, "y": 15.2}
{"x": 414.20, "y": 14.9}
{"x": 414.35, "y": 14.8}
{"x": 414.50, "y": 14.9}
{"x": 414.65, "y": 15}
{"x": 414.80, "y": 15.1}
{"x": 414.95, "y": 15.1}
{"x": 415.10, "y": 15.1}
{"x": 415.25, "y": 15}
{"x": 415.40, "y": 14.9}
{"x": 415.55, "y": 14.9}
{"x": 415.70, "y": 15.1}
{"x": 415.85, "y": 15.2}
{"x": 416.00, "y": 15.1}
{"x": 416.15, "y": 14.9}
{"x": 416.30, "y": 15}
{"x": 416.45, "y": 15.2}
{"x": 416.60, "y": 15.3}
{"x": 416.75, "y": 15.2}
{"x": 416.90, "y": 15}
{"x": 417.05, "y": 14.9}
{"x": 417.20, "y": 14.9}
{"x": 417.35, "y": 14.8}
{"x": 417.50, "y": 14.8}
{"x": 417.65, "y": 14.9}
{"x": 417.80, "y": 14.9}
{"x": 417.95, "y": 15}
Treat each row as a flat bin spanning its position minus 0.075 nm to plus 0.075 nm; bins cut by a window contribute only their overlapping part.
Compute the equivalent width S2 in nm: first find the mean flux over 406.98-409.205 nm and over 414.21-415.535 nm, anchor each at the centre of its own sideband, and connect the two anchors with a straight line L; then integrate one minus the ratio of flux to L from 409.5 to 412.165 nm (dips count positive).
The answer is 0.48 nm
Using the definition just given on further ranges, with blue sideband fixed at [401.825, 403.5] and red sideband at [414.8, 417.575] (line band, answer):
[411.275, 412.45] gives 0.057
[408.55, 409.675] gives 0.145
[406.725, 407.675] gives 0.037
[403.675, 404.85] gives -0.021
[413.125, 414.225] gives -0.005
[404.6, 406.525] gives -0.016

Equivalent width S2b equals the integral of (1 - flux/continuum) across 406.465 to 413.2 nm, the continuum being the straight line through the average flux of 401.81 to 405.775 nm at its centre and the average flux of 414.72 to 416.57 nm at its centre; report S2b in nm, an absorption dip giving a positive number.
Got 0.79 nm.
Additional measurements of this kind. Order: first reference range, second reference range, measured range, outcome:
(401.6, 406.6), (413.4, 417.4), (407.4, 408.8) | 0.086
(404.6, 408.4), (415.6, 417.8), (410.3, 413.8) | 0.265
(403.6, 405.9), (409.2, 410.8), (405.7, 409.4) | -0.464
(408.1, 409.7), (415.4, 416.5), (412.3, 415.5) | -0.100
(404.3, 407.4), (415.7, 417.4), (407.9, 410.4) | 0.462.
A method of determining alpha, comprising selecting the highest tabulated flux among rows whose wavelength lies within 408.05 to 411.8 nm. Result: 14.7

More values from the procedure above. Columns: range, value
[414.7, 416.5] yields 15.2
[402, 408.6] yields 15.9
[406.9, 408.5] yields 14.9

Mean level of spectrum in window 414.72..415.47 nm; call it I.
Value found 15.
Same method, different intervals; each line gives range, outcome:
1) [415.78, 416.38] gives 15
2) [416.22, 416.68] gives 15.2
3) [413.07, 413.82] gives 15.1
